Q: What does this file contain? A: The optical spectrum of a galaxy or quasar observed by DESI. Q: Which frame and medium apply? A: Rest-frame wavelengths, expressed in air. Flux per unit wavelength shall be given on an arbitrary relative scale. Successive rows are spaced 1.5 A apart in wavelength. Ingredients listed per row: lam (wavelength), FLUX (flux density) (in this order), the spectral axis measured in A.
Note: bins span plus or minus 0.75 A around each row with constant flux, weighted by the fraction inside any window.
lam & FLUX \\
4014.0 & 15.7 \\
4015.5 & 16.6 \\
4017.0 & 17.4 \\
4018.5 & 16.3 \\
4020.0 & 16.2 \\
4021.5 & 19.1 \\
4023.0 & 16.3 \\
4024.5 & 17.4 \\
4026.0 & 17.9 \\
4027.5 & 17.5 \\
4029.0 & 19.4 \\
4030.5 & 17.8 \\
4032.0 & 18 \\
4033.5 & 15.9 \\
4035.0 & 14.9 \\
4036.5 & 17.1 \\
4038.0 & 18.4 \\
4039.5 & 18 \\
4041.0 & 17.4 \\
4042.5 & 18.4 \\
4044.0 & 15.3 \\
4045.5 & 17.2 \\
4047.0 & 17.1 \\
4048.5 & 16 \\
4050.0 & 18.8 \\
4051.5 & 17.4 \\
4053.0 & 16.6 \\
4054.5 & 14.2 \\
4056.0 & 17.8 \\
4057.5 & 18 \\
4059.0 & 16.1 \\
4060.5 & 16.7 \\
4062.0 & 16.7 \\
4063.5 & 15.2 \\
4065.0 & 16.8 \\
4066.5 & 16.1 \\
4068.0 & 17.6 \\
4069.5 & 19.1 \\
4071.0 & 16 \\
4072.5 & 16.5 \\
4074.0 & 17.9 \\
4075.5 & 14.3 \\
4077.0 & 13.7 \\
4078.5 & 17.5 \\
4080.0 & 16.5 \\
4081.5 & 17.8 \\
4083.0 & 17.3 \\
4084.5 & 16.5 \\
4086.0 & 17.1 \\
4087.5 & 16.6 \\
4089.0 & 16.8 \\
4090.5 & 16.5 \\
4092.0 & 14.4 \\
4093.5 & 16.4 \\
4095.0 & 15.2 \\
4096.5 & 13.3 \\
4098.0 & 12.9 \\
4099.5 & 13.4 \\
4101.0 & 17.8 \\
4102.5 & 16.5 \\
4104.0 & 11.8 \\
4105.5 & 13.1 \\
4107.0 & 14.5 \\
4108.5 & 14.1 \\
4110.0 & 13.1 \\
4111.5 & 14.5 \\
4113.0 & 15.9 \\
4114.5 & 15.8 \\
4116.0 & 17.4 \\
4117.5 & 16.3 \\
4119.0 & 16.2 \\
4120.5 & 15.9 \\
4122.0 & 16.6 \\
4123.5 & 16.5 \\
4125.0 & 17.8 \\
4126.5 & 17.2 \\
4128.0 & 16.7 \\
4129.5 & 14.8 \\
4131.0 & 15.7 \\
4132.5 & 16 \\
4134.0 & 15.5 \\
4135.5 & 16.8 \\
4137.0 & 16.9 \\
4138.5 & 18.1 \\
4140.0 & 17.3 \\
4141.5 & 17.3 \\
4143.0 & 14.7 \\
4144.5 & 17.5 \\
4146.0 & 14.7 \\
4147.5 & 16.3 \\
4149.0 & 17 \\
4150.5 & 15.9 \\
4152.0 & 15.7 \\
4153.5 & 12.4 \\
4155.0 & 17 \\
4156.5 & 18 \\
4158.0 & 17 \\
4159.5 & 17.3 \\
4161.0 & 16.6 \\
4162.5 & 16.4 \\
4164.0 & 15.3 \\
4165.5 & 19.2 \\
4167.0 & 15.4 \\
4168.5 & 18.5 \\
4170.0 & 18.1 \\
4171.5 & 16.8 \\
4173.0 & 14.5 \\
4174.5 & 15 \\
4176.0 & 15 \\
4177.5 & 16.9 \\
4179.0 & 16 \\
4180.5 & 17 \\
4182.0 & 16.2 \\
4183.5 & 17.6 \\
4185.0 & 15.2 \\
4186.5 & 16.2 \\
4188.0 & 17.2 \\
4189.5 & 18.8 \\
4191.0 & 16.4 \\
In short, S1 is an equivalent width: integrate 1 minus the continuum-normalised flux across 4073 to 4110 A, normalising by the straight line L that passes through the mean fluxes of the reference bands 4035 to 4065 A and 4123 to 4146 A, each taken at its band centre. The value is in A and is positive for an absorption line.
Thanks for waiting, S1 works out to 2.8 A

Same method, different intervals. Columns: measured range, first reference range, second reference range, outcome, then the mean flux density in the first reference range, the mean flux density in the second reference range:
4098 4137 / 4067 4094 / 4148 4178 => 2.2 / 16.6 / 16.4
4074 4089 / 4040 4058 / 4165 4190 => 0.4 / 17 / 16.6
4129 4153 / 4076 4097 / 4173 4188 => -0.2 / 16.1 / 16.1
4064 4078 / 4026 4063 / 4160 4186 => 0.4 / 17.1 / 16.5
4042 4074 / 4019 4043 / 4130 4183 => 0.7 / 17.5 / 16.4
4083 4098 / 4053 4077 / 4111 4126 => 0.6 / 16.5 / 16.3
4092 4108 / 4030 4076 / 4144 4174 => 2.1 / 16.9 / 16.5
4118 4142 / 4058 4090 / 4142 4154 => -1.1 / 16.6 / 15.6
